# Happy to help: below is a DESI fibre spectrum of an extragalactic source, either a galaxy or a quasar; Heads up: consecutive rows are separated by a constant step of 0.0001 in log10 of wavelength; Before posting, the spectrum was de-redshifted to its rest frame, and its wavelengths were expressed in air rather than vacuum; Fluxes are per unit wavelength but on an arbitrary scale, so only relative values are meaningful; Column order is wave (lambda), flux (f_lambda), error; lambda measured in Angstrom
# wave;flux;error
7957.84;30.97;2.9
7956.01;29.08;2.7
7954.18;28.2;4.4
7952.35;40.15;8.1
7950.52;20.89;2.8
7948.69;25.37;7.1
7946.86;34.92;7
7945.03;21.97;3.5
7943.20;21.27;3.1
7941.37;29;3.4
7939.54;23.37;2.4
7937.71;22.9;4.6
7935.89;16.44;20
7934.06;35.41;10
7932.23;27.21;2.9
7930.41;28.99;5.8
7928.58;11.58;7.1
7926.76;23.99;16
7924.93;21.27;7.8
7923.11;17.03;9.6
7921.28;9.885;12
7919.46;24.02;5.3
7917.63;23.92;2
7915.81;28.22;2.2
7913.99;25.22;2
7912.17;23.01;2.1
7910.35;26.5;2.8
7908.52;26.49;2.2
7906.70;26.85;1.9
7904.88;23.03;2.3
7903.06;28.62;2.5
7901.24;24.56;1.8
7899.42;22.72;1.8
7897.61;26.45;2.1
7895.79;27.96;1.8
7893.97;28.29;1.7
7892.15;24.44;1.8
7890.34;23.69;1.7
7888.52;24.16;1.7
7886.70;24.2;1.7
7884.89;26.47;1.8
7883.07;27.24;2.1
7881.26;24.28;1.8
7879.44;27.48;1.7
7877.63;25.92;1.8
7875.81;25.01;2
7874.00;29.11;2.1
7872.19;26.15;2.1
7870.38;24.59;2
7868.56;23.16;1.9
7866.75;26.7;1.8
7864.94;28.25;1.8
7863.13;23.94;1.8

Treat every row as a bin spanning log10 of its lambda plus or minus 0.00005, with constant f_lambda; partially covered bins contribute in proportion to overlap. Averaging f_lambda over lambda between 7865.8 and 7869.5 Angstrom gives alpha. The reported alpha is 24.9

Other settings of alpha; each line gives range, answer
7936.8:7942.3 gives 25.1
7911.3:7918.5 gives 25.1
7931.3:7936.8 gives 26.4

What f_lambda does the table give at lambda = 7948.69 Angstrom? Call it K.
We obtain 25.37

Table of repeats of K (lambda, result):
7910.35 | 26.5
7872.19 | 26.15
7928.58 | 11.58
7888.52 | 24.16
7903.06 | 28.62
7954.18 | 28.2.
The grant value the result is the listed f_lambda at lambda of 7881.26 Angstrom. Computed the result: 24.28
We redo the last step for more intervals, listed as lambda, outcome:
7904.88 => 23.03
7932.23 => 27.21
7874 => 29.11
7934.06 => 35.41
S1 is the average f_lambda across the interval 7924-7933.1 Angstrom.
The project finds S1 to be 22.6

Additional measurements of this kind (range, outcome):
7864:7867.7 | 27.4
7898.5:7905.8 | 24.8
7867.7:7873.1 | 24.6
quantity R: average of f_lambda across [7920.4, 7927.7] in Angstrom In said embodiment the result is 18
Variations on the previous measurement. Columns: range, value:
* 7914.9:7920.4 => 25.3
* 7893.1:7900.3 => 26.4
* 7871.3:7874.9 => 27.7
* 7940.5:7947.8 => 26.8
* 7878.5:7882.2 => 25.9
